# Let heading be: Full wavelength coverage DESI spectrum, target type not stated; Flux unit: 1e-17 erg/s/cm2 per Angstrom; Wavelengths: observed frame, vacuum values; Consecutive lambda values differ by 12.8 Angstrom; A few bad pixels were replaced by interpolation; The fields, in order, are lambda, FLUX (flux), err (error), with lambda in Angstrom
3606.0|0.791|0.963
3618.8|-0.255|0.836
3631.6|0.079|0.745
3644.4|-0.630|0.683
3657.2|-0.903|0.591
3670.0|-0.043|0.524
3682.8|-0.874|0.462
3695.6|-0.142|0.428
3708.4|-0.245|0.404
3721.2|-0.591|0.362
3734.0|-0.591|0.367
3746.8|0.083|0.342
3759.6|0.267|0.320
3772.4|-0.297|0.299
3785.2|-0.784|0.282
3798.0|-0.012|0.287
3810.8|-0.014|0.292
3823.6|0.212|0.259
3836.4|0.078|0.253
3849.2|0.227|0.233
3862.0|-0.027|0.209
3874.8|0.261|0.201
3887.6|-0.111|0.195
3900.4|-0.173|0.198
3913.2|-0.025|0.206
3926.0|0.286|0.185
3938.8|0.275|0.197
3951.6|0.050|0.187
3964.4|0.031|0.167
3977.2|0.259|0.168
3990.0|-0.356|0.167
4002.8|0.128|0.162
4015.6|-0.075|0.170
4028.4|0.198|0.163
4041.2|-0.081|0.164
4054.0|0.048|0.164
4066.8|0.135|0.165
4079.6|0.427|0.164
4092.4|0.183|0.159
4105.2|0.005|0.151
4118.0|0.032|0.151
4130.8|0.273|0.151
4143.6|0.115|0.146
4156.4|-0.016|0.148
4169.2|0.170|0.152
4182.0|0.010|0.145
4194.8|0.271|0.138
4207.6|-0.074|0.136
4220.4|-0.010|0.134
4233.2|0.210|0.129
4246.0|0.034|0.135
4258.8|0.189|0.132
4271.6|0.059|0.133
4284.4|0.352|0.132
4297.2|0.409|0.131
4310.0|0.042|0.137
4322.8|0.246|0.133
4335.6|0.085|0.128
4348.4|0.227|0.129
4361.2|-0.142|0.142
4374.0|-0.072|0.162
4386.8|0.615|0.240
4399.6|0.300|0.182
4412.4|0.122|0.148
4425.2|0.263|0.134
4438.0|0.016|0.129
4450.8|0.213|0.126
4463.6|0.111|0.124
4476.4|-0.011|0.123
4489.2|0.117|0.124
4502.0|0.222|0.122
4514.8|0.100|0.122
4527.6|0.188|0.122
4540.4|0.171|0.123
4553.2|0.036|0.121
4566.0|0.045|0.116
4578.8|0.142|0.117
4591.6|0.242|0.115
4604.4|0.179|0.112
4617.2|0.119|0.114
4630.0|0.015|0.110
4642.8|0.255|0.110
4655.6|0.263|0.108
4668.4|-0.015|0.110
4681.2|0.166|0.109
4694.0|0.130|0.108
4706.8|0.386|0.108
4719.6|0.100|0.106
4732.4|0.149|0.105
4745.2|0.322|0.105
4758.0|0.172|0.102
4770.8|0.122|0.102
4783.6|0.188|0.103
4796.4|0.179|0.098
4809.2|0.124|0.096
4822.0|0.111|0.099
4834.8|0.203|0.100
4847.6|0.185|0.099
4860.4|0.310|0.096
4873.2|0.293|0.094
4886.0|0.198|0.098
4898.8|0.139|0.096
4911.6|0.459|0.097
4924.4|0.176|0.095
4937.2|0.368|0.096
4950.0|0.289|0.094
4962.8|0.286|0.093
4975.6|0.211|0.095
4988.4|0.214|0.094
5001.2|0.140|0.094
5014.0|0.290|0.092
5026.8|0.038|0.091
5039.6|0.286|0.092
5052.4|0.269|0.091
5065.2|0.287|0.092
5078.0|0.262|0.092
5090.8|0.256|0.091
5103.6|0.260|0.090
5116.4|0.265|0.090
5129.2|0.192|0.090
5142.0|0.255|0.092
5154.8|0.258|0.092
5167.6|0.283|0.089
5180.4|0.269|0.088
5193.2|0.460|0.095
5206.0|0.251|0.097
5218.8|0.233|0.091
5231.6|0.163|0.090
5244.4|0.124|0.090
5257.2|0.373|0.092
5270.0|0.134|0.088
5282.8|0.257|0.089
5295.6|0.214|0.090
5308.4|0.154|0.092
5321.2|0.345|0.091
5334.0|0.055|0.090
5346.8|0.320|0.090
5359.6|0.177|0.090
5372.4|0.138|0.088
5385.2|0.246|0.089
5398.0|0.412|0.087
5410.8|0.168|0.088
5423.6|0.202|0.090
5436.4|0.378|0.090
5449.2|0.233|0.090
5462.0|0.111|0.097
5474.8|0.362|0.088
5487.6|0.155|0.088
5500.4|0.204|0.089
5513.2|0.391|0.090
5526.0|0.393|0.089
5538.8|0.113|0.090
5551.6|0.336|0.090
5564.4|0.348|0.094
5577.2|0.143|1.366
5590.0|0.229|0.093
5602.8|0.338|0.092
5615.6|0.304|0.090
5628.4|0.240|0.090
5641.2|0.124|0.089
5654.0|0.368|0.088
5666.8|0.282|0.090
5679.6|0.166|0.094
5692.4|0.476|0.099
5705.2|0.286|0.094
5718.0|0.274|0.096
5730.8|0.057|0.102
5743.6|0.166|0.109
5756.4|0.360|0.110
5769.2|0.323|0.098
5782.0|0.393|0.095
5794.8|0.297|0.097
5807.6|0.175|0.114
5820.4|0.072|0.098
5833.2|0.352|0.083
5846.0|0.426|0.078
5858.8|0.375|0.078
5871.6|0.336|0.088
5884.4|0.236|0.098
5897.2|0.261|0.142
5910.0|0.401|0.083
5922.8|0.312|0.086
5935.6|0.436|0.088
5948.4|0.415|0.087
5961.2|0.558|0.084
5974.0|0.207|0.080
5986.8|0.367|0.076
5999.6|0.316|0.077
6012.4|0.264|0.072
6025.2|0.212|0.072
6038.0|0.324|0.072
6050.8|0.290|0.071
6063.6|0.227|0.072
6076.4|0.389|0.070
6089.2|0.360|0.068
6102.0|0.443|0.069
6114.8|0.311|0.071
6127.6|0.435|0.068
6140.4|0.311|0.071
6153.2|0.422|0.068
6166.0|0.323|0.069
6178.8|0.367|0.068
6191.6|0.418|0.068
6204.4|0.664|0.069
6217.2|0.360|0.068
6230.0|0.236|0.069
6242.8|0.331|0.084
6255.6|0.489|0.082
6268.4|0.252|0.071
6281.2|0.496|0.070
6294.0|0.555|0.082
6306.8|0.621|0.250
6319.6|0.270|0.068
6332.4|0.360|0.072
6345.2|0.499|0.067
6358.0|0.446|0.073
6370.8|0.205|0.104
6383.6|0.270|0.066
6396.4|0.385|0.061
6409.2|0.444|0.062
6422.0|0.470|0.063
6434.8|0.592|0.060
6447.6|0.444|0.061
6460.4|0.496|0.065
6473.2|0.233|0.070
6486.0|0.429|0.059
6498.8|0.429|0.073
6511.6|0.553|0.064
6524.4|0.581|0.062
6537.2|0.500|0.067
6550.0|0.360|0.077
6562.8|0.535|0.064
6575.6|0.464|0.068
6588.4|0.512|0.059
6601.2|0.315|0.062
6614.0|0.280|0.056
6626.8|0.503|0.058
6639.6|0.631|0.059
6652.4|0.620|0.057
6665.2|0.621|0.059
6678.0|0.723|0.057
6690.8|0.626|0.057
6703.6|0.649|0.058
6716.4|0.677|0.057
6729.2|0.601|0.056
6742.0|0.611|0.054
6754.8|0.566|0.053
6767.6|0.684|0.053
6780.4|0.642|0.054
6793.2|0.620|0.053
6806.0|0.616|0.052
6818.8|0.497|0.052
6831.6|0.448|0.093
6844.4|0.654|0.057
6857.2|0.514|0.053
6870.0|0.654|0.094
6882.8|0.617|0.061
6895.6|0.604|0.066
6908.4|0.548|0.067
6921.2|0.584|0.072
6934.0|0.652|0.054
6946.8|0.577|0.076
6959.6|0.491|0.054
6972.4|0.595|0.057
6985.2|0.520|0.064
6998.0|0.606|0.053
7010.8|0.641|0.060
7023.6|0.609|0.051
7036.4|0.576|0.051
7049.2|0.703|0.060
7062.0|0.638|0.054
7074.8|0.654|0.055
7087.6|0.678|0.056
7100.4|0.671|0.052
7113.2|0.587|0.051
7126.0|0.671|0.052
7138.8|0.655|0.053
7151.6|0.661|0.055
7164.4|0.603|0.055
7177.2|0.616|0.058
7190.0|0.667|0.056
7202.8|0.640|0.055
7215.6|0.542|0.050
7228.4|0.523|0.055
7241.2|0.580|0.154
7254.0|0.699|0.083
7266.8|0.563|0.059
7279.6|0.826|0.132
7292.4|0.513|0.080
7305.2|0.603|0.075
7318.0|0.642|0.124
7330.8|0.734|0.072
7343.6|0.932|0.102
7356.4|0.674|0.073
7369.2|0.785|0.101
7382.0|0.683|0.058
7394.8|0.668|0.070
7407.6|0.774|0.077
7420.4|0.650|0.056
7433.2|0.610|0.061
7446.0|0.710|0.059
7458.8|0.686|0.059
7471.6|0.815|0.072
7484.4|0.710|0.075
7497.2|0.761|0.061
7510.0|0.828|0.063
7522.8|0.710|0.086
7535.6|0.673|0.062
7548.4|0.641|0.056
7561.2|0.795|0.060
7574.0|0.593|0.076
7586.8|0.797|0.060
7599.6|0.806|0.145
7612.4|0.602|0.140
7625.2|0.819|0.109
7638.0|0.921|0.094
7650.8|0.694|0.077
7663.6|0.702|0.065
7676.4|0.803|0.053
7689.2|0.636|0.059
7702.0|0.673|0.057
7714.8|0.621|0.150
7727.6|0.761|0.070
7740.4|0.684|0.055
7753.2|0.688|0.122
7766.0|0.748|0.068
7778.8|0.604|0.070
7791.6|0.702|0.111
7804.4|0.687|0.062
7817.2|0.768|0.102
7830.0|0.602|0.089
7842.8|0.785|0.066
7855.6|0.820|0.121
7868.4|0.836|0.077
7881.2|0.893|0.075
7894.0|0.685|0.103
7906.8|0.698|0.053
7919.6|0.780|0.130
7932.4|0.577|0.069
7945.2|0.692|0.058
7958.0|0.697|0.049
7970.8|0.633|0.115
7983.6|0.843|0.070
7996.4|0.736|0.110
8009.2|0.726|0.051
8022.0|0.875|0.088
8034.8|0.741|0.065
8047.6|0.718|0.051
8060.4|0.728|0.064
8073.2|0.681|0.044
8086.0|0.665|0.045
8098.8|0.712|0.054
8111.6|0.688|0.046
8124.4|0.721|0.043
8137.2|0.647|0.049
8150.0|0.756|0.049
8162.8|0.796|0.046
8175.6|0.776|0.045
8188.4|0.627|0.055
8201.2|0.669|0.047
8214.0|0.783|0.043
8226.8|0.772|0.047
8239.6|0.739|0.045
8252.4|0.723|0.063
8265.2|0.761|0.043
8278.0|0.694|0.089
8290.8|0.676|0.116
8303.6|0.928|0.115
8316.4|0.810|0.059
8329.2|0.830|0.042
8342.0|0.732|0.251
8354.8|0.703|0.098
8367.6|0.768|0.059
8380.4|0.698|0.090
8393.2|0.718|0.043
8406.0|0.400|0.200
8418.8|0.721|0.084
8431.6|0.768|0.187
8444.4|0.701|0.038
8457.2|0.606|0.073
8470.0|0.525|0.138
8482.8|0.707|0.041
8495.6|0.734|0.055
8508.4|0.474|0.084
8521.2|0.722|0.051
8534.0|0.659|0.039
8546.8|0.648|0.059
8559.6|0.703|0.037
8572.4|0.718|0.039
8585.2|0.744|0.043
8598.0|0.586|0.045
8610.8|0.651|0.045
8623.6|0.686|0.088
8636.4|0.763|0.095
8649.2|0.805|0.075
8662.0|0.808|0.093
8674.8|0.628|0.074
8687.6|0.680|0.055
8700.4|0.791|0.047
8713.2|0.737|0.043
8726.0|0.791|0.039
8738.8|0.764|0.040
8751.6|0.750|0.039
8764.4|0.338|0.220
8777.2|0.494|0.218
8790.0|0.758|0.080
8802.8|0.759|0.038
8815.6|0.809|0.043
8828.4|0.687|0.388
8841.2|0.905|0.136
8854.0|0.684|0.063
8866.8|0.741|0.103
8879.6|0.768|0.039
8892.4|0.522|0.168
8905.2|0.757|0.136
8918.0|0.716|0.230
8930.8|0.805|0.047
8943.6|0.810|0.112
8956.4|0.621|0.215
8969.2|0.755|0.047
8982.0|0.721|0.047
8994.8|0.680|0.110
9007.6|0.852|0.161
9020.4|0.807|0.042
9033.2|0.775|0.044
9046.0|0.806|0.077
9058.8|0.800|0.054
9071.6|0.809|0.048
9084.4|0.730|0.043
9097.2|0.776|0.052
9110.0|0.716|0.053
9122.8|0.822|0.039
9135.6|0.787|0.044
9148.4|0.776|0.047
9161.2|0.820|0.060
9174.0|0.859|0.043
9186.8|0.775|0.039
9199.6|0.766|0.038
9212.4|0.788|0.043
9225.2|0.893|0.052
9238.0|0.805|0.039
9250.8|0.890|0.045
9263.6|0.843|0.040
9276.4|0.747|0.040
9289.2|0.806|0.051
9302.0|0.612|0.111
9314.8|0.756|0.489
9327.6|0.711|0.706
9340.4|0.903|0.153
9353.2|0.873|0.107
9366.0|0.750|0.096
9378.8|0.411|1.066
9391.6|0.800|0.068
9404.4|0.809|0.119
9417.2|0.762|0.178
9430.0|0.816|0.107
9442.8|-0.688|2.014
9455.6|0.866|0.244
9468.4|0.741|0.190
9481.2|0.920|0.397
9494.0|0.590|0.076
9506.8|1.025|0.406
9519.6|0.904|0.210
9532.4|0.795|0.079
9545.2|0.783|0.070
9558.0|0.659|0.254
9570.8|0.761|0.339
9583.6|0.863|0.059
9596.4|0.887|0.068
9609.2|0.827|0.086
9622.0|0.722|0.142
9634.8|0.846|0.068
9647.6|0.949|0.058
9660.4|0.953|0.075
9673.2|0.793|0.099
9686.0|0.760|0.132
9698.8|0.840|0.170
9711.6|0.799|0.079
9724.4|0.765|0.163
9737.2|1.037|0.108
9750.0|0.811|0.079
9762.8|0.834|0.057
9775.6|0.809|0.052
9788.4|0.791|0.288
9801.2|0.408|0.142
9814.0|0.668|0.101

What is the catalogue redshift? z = 0.664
